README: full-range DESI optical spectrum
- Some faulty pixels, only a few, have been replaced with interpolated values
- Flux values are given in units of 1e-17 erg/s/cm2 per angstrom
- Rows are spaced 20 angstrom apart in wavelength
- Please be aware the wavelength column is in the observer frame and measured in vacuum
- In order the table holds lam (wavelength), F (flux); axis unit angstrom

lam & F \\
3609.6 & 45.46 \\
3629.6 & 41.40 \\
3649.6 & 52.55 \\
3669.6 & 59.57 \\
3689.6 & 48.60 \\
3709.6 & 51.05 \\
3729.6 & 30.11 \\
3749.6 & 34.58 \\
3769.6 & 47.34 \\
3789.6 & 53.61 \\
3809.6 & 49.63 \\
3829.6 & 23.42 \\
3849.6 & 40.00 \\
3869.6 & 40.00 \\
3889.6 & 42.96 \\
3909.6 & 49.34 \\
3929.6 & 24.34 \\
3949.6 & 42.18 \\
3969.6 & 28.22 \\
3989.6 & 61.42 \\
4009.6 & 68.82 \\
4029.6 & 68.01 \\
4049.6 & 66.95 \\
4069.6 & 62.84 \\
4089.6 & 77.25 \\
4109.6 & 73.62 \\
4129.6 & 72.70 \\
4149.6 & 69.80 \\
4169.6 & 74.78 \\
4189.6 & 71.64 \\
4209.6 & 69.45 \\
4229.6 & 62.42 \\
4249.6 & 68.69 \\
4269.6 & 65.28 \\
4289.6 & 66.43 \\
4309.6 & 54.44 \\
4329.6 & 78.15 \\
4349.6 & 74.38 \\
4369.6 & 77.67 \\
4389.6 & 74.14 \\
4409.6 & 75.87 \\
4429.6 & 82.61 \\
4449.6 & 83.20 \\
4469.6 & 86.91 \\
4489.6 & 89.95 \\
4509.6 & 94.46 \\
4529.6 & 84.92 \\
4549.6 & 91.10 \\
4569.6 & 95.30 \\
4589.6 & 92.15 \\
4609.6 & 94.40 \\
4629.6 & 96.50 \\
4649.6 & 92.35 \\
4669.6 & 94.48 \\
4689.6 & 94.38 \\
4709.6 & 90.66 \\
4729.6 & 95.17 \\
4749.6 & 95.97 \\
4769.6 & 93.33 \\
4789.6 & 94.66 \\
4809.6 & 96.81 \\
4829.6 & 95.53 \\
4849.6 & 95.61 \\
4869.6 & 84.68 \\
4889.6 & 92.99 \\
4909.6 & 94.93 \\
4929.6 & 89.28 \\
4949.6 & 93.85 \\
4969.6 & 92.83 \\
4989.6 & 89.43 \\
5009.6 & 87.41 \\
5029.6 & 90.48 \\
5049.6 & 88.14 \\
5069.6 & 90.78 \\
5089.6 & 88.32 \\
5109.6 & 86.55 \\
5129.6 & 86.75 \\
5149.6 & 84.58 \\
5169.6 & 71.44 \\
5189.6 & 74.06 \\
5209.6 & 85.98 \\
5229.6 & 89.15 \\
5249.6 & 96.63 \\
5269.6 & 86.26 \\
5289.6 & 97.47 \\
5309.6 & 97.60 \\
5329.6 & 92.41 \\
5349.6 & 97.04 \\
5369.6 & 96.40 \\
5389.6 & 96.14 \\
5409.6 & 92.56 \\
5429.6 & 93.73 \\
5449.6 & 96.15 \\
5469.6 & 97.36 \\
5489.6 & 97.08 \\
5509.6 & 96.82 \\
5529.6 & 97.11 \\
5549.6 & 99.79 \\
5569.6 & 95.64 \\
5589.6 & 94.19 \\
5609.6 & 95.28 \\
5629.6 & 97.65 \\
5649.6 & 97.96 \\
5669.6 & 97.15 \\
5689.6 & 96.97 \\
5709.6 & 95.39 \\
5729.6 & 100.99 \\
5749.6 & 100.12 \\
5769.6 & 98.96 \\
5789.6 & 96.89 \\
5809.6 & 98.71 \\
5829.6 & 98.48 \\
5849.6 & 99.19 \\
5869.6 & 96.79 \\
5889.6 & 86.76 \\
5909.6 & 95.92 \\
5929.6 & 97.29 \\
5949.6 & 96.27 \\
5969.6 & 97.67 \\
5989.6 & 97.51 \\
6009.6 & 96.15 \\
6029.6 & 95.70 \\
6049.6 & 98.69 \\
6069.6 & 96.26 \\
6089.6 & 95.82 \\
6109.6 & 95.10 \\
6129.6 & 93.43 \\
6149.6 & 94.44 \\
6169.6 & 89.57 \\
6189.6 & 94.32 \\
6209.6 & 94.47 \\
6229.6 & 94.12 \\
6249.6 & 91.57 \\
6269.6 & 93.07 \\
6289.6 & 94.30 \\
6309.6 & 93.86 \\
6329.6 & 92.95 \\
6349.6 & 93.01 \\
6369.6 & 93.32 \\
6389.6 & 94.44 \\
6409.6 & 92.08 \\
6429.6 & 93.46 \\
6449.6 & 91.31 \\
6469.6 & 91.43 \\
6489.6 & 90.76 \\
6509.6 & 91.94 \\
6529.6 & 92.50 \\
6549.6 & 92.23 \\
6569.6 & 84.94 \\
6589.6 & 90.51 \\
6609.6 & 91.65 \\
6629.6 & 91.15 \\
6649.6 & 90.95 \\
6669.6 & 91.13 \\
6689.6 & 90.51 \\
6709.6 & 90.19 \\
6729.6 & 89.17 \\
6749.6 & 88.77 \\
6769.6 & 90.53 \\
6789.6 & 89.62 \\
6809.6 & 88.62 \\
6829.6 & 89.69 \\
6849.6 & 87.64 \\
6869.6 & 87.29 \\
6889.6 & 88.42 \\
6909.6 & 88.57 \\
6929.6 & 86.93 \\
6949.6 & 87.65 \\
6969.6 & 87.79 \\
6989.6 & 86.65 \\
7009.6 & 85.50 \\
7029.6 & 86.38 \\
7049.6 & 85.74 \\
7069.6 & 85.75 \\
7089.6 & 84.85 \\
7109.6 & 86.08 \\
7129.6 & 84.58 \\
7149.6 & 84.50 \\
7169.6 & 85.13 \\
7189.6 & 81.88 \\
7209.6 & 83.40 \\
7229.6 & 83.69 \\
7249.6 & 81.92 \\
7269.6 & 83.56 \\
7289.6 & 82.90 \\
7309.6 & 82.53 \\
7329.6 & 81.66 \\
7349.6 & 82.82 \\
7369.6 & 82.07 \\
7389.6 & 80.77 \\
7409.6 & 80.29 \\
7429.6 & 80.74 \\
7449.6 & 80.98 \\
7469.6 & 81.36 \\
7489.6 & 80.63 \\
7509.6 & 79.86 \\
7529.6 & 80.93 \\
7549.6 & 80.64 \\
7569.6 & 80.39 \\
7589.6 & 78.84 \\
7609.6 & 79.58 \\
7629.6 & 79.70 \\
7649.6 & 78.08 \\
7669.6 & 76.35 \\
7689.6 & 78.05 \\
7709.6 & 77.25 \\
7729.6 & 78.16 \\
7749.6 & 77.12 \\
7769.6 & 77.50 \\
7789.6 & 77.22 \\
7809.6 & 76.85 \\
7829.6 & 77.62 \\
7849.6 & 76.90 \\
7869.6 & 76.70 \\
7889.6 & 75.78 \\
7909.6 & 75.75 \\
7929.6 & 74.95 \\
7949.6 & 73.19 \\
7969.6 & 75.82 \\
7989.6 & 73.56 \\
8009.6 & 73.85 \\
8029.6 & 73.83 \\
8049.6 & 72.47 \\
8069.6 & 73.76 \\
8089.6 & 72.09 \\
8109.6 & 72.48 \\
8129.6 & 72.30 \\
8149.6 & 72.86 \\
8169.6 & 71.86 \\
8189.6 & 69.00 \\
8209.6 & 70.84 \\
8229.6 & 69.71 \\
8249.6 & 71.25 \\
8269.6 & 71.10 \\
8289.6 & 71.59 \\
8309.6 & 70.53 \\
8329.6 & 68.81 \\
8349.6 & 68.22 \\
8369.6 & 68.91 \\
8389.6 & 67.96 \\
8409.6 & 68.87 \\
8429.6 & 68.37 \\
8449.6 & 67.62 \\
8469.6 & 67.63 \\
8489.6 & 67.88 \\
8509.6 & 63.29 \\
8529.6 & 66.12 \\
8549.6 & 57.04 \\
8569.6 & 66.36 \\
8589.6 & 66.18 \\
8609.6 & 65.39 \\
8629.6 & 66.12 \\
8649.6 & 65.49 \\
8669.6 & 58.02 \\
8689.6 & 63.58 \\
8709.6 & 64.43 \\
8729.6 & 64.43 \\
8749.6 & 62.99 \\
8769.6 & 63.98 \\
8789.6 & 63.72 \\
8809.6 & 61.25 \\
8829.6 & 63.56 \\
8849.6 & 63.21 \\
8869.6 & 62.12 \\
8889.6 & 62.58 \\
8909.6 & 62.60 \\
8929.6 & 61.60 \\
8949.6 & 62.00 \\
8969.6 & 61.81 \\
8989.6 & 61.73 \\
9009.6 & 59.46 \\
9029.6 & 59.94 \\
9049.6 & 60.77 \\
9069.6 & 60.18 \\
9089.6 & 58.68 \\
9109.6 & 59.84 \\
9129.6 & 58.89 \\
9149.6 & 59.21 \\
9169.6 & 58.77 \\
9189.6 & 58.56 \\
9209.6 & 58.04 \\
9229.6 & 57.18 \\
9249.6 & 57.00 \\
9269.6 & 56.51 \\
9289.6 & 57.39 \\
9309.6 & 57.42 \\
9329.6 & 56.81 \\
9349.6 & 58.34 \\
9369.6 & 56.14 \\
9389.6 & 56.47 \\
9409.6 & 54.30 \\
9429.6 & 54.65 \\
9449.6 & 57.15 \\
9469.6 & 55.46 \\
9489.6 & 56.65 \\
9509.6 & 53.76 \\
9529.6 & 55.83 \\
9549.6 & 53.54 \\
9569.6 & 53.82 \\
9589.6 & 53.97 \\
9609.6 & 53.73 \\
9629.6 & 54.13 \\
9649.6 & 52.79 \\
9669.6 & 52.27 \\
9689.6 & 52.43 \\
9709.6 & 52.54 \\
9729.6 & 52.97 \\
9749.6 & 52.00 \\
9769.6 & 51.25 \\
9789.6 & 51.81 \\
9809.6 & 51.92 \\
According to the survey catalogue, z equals 0.00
